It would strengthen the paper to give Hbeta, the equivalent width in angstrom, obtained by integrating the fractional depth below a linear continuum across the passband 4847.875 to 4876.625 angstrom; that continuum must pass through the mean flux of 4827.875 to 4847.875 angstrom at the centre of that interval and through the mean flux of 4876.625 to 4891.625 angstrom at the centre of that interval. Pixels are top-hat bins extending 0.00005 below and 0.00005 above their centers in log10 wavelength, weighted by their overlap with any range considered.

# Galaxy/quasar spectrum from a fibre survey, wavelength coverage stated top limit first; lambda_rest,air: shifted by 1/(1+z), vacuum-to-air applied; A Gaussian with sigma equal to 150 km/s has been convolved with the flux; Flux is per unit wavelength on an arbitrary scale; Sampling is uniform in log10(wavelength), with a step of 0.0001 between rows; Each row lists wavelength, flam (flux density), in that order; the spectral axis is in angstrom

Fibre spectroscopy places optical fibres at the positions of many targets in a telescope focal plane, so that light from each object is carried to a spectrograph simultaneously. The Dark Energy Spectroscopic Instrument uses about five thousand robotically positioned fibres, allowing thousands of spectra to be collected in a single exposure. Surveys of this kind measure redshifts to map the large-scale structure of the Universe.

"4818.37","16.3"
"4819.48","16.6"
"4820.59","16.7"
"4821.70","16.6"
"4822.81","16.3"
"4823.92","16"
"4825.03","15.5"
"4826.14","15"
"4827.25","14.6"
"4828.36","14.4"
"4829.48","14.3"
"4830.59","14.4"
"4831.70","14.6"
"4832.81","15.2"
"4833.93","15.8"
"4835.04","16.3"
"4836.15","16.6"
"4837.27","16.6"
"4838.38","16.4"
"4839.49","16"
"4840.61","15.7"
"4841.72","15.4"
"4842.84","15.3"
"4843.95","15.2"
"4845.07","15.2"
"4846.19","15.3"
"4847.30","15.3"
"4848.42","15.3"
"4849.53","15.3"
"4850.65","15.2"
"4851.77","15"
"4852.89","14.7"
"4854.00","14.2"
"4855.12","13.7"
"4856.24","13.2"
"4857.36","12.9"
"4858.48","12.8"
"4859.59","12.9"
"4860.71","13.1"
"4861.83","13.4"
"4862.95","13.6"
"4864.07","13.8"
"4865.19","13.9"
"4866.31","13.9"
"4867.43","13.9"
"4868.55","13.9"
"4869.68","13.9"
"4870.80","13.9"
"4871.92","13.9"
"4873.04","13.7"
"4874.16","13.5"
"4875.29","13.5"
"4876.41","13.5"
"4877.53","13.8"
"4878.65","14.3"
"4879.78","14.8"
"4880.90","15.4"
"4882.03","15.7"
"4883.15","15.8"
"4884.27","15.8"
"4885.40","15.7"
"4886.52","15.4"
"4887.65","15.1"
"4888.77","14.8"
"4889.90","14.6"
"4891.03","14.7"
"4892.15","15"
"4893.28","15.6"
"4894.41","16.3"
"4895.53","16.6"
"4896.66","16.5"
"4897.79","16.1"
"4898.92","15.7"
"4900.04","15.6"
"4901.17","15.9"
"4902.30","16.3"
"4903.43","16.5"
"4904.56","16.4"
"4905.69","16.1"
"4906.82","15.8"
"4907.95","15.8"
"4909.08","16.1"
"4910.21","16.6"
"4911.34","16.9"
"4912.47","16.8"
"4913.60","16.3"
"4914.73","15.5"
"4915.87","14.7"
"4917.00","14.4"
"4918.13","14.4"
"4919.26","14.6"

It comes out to 2.6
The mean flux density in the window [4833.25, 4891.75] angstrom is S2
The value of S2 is 14.6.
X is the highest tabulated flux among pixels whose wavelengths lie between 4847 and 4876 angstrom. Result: 15.3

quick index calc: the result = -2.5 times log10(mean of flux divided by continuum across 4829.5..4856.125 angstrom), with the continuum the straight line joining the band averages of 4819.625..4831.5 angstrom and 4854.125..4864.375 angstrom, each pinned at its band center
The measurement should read -0.07 mag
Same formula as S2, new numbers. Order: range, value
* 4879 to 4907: 15.7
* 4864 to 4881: 13.9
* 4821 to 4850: 15.5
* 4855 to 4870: 13.5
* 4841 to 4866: 14.3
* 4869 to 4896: 14.8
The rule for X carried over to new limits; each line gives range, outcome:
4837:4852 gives 16.6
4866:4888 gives 15.8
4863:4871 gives 13.9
